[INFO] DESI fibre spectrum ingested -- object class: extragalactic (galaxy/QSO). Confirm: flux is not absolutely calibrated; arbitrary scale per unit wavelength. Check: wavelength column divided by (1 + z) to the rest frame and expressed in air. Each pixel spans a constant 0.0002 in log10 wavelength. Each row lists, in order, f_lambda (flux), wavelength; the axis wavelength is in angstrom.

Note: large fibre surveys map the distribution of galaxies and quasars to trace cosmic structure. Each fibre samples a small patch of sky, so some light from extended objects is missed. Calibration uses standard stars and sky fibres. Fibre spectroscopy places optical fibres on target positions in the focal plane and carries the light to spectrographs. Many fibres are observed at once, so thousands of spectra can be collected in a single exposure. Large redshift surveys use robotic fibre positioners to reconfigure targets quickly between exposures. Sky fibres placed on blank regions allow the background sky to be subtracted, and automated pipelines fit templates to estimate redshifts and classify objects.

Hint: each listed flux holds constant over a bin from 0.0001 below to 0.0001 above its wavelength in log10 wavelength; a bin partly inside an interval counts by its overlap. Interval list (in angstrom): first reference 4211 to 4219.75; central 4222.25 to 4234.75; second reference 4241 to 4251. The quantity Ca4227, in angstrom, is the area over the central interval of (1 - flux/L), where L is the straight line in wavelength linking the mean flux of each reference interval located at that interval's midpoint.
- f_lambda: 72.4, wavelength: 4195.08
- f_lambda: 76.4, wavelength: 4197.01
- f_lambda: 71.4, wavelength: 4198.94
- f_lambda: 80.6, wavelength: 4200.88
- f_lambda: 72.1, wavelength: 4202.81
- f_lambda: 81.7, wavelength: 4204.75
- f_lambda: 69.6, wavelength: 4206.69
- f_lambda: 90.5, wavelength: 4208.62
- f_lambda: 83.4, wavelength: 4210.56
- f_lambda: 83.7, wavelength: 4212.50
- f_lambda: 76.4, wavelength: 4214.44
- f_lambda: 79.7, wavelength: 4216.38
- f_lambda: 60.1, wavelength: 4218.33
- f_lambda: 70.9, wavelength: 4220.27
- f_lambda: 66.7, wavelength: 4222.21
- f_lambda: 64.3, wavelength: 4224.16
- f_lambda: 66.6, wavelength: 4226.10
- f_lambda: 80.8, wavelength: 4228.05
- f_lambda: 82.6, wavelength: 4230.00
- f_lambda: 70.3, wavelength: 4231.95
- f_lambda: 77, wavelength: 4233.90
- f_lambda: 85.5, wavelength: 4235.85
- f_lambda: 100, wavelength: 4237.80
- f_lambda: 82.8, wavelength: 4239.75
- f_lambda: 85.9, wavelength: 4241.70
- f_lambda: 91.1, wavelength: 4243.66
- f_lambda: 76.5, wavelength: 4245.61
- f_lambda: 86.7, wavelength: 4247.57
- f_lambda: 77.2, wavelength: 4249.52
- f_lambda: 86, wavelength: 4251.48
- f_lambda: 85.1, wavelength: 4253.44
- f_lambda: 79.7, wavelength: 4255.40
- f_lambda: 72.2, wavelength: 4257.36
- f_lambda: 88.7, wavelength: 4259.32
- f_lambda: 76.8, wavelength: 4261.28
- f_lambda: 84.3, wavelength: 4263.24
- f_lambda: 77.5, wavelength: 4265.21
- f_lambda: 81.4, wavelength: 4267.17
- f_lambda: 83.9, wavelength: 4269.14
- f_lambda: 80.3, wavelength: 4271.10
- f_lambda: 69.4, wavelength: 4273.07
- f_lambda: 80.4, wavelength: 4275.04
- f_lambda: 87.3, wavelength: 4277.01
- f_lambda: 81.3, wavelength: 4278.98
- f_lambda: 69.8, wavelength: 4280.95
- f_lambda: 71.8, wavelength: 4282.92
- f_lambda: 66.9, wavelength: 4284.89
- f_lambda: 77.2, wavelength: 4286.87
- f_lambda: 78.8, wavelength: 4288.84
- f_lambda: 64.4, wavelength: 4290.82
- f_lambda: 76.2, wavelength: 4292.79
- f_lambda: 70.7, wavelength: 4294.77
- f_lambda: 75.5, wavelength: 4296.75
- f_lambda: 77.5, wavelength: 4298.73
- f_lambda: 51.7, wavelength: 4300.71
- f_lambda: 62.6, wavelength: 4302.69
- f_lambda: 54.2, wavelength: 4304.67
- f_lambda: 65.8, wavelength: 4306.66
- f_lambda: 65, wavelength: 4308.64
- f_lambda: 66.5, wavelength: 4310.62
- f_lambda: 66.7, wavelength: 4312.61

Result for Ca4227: 0.91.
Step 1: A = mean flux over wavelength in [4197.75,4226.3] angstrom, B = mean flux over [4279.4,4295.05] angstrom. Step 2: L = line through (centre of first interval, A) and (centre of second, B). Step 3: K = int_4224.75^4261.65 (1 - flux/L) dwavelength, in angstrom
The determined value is -3.9 angstrom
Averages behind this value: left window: 74.7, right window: 72.4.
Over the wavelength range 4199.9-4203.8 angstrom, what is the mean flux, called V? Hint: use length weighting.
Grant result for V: 76.3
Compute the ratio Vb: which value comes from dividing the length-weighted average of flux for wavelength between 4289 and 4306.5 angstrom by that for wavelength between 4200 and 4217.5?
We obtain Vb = 0.8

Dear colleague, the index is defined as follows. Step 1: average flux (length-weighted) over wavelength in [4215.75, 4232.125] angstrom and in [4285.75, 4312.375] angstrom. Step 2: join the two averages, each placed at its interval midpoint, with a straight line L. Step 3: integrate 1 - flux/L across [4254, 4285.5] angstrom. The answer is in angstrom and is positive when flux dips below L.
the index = -4.2 angstrom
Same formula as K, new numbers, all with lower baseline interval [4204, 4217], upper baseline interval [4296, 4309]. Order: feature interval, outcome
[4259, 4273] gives -1.94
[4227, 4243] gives -1.44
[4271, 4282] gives -1.41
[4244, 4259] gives -1.60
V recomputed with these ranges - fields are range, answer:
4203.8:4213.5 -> 81.8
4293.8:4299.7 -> 74.5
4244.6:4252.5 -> 81.7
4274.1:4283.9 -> 78.1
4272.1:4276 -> 74.9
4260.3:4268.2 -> 80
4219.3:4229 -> 69.9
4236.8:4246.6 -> 87.3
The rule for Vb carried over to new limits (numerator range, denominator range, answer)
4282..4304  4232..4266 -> 0.85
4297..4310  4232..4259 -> 0.77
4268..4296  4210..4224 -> 1.03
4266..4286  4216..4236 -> 1.07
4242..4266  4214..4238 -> 1.10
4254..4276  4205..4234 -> 1.06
